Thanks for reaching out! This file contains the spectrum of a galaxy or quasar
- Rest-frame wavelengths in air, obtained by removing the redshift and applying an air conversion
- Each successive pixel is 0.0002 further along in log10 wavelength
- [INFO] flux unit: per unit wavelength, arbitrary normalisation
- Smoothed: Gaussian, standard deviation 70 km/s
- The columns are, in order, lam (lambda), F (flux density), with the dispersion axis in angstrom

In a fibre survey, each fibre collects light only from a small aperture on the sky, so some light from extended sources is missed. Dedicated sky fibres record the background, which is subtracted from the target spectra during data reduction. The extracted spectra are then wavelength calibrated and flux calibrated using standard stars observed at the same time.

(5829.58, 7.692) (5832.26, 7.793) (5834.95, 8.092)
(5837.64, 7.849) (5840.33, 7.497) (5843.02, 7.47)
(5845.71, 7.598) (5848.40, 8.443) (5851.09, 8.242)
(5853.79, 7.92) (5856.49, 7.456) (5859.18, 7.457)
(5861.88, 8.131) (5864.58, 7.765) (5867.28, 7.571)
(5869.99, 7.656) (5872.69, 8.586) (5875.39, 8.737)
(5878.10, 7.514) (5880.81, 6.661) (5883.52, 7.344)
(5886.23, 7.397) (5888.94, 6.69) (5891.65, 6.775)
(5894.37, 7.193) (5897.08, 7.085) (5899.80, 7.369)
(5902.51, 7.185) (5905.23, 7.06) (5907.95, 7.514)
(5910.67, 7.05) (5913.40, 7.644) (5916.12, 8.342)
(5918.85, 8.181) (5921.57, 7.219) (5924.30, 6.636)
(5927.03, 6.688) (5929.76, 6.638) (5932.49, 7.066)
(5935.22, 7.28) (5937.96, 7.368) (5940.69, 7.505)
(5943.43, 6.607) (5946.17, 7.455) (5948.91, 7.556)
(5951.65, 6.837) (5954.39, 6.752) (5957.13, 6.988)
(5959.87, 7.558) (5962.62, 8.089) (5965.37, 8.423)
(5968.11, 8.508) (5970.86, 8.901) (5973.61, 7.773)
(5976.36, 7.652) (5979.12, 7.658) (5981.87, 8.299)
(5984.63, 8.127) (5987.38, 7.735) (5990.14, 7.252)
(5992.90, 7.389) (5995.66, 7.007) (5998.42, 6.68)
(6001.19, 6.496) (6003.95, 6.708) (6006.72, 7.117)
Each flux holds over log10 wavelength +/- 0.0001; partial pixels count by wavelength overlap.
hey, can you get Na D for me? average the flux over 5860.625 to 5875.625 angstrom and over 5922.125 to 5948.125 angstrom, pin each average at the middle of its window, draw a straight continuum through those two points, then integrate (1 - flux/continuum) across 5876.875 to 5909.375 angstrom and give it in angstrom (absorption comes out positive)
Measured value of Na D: 2.2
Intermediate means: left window 8.03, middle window 7.15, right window 7.04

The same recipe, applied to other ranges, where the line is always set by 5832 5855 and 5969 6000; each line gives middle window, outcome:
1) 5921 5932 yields 1.4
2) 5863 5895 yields 1.3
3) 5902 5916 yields 0.7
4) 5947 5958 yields 1.0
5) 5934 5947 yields 0.9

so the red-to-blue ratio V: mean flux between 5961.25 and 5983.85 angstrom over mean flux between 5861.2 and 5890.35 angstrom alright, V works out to 1.1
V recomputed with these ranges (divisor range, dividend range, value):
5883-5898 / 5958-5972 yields 1.17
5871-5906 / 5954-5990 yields 1.07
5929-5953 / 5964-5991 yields 1.12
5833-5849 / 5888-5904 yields 0.91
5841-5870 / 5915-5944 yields 0.93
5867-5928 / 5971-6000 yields 1.03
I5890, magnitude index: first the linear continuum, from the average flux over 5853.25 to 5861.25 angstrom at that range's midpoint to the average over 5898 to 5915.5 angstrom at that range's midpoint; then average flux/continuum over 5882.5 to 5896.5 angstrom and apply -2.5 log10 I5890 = 0.05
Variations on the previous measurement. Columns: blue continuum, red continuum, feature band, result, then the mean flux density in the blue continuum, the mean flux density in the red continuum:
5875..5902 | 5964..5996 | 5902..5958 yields 0.046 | 7.22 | 7.92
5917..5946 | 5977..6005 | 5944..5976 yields -0.064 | 7.15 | 7.35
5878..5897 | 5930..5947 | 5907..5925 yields -0.063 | 7.05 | 7.17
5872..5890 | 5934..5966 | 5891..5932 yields 0.031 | 7.54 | 7.34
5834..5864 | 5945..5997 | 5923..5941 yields 0.108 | 7.83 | 7.68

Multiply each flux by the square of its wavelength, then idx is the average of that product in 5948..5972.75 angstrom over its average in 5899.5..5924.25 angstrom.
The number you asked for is 1.05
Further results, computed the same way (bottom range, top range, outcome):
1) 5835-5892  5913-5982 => 1.01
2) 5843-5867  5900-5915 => 0.95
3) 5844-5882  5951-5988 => 1.04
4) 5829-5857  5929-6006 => 0.99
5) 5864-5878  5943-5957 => 0.90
